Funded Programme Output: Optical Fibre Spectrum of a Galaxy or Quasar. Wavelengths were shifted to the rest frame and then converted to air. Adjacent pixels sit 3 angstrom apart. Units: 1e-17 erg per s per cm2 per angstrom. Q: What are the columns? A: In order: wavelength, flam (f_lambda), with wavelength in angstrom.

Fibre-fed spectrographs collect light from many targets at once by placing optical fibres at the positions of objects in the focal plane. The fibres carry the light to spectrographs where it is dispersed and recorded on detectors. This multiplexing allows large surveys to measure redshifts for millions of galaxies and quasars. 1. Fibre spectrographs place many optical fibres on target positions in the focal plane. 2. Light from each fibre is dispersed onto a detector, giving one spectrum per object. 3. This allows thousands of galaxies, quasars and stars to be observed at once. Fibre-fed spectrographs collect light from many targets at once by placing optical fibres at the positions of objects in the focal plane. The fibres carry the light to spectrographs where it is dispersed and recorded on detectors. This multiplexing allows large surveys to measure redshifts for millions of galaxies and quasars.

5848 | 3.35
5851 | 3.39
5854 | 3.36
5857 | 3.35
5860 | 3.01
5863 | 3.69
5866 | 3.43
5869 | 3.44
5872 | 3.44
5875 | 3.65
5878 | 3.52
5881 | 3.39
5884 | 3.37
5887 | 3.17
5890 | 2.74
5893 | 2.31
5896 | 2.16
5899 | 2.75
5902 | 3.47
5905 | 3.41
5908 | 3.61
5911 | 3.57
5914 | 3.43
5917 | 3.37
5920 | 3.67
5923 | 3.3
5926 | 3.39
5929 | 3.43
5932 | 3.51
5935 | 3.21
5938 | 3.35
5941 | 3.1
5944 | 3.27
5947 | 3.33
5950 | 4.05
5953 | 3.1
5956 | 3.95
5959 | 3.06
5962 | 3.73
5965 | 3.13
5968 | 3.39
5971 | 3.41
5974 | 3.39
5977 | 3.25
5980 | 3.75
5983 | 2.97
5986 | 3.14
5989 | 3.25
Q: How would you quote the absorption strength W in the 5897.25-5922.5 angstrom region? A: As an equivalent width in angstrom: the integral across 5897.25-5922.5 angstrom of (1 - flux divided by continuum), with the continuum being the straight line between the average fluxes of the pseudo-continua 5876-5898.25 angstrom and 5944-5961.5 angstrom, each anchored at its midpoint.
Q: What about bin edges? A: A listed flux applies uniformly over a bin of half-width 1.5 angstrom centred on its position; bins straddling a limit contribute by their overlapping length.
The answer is -2.0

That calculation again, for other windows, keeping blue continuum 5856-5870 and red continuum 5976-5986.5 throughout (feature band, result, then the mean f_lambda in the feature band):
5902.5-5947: -0.86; 3.4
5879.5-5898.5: 2.90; 2.85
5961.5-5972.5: -0.28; 3.39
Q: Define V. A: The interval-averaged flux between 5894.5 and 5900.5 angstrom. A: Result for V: 2.46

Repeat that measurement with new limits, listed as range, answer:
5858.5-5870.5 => 3.39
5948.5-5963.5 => 3.58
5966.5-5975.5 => 3.4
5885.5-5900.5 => 2.63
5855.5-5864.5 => 3.35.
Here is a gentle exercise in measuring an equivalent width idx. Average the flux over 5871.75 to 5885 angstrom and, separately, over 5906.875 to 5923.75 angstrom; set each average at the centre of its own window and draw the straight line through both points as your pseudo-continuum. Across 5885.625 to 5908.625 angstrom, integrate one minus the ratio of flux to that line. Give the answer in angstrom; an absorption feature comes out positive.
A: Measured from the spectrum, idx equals 3.71 angstrom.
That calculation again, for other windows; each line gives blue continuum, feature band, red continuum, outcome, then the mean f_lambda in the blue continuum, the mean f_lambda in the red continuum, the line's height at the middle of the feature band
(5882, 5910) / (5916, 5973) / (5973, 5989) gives -4.2 angstrom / 3.02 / 3.29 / 3.17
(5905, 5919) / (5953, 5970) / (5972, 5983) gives 0.0 angstrom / 3.49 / 3.39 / 3.42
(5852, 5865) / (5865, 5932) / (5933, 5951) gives 1.7 angstrom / 3.36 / 3.37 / 3.36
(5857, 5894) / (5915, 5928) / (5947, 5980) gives -0.2 angstrom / 3.28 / 3.45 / 3.37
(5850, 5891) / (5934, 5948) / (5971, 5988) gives 0.3 angstrom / 3.36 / 3.31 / 3.33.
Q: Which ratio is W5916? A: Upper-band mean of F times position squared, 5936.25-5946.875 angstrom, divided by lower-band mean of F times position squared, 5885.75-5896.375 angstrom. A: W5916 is 1.26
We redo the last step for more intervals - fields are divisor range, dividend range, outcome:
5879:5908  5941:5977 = 1.16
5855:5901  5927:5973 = 1.10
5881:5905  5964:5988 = 1.16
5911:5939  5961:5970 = 1.01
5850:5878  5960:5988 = 1.01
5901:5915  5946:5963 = 1.03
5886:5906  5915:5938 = 1.21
